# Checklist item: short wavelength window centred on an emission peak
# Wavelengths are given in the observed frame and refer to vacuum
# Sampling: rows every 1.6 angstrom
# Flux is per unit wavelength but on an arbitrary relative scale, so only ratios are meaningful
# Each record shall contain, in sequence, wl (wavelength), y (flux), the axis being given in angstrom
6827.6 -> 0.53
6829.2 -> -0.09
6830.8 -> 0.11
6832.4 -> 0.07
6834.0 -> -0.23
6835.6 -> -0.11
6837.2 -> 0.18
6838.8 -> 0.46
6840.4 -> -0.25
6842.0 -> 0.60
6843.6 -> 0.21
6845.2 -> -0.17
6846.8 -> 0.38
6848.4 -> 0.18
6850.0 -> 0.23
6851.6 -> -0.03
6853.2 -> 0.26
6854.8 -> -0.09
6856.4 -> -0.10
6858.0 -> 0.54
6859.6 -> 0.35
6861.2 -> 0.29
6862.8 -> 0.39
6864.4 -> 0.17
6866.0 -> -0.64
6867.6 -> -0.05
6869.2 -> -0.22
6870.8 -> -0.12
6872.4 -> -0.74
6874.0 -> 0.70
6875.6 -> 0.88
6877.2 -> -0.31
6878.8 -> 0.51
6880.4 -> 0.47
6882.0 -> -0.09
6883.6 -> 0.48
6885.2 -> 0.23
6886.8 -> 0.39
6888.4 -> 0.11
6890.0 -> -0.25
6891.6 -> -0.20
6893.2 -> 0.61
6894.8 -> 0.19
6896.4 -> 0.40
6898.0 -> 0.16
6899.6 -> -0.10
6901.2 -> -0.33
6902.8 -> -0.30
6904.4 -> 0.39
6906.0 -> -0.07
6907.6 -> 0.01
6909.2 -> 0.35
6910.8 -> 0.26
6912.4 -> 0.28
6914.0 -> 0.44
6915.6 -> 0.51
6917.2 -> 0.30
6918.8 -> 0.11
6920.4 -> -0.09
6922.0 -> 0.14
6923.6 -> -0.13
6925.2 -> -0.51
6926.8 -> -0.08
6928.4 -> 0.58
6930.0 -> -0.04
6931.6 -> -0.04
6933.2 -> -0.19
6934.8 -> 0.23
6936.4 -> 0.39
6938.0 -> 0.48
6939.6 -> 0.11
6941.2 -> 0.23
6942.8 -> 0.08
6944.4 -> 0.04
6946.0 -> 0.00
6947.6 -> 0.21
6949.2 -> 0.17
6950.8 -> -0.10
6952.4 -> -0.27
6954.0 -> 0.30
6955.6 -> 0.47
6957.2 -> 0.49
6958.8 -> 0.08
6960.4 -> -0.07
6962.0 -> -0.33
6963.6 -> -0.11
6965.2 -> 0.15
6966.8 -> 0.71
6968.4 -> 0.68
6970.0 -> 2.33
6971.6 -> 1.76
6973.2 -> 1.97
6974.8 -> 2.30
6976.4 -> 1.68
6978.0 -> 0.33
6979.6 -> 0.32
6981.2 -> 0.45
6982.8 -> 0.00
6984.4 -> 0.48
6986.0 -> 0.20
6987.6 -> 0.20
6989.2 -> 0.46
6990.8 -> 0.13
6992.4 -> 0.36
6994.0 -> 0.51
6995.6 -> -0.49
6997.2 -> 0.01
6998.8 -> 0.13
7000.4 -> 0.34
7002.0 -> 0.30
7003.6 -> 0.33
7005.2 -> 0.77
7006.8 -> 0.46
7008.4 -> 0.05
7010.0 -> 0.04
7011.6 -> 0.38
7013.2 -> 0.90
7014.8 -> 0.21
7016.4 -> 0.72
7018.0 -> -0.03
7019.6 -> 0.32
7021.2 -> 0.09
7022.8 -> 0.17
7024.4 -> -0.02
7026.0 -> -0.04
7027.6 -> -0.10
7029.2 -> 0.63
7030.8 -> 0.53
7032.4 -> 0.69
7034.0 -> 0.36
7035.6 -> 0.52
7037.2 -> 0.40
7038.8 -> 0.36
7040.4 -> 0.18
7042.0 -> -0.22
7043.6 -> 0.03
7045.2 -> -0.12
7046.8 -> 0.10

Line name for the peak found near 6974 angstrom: [O II] 3727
